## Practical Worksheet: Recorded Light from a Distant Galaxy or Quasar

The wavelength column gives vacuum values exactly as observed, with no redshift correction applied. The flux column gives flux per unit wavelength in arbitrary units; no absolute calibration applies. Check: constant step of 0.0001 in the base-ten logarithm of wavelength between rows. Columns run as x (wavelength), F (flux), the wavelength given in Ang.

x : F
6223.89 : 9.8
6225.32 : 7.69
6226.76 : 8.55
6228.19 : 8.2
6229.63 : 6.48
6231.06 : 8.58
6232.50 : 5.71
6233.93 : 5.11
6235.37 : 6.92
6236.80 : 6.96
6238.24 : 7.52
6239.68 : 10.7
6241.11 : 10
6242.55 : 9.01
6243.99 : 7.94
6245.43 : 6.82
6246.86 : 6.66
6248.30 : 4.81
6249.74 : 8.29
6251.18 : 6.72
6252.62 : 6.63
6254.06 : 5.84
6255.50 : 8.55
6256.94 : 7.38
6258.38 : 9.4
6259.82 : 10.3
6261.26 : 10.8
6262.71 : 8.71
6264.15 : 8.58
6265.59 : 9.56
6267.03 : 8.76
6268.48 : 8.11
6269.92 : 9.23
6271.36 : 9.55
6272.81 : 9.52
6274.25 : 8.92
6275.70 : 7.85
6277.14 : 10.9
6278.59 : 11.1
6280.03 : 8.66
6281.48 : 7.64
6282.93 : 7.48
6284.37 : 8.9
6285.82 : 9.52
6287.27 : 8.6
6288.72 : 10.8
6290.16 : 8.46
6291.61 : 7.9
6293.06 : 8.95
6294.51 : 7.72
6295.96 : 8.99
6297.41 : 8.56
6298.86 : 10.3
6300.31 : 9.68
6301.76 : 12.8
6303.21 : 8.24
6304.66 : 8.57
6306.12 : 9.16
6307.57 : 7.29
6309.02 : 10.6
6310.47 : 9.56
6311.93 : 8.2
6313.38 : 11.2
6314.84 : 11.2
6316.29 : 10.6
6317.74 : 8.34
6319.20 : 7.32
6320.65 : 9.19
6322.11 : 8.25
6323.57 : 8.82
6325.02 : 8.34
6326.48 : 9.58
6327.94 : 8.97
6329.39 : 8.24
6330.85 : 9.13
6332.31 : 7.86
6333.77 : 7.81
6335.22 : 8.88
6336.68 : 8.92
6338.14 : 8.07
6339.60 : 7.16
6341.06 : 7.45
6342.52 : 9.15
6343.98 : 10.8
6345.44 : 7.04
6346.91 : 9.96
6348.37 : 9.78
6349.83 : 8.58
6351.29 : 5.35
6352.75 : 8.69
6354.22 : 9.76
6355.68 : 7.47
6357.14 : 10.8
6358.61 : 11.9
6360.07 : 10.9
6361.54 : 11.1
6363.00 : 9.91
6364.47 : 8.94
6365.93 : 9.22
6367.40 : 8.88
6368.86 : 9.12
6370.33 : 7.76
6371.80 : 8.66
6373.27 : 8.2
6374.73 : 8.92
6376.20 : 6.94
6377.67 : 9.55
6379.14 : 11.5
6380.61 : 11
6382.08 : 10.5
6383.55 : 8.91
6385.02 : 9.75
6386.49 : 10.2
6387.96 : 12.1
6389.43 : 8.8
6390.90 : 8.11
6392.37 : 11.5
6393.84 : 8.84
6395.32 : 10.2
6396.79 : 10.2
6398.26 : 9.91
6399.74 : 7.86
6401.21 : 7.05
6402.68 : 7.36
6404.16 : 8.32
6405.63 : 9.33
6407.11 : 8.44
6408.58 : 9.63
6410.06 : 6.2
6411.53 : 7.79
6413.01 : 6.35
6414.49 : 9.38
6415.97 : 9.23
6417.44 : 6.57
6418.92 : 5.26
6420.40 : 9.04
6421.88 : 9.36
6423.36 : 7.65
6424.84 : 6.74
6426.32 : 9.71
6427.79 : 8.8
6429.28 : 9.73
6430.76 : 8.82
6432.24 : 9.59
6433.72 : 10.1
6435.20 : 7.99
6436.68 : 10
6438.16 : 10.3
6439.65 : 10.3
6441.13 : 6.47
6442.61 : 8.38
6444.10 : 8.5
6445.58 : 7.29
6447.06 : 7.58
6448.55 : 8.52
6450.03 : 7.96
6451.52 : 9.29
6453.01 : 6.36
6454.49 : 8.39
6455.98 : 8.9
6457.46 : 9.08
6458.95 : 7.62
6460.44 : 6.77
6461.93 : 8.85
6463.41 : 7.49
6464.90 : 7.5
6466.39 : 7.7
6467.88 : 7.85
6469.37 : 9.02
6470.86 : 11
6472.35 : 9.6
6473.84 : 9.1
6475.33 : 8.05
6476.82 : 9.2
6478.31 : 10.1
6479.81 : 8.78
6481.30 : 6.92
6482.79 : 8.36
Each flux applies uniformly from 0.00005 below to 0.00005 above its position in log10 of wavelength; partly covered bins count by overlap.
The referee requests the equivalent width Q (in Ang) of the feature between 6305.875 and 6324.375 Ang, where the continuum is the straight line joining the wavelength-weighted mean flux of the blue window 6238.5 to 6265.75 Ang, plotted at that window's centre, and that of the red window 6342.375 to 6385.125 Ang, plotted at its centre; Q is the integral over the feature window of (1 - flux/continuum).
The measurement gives -0.8 Ang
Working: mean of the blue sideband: 8.21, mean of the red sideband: 9.3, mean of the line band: 9.21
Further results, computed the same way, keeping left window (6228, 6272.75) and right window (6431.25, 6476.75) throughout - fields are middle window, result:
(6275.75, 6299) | -2.5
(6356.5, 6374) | -2.7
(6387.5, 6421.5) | -0.7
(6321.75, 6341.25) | -0.5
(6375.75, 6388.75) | -2.7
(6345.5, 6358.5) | -0.9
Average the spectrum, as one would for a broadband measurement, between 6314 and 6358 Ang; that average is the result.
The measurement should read 8.73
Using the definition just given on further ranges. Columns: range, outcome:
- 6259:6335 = 9.1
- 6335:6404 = 9.18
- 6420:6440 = 9.13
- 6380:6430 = 8.81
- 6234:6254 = 7.47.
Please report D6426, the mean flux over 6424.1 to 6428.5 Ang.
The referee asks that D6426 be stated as 8.43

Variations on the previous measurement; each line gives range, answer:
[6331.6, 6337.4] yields 8.38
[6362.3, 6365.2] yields 9.41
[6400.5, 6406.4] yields 8.02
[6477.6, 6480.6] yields 9.37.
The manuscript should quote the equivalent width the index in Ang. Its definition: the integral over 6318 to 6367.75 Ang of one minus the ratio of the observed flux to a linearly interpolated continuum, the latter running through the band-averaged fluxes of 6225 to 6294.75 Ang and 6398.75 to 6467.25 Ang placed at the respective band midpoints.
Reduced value -3.6 Ang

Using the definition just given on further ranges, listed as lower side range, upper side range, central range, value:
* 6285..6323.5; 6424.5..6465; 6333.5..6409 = -2.3 Ang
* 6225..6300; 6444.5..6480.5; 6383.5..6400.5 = -2.7 Ang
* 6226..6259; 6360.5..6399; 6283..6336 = -3.4 Ang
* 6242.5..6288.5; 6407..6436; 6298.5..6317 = -3.0 Ang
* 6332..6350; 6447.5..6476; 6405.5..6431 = 0.8 Ang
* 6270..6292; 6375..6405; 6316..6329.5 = 0.7 Ang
